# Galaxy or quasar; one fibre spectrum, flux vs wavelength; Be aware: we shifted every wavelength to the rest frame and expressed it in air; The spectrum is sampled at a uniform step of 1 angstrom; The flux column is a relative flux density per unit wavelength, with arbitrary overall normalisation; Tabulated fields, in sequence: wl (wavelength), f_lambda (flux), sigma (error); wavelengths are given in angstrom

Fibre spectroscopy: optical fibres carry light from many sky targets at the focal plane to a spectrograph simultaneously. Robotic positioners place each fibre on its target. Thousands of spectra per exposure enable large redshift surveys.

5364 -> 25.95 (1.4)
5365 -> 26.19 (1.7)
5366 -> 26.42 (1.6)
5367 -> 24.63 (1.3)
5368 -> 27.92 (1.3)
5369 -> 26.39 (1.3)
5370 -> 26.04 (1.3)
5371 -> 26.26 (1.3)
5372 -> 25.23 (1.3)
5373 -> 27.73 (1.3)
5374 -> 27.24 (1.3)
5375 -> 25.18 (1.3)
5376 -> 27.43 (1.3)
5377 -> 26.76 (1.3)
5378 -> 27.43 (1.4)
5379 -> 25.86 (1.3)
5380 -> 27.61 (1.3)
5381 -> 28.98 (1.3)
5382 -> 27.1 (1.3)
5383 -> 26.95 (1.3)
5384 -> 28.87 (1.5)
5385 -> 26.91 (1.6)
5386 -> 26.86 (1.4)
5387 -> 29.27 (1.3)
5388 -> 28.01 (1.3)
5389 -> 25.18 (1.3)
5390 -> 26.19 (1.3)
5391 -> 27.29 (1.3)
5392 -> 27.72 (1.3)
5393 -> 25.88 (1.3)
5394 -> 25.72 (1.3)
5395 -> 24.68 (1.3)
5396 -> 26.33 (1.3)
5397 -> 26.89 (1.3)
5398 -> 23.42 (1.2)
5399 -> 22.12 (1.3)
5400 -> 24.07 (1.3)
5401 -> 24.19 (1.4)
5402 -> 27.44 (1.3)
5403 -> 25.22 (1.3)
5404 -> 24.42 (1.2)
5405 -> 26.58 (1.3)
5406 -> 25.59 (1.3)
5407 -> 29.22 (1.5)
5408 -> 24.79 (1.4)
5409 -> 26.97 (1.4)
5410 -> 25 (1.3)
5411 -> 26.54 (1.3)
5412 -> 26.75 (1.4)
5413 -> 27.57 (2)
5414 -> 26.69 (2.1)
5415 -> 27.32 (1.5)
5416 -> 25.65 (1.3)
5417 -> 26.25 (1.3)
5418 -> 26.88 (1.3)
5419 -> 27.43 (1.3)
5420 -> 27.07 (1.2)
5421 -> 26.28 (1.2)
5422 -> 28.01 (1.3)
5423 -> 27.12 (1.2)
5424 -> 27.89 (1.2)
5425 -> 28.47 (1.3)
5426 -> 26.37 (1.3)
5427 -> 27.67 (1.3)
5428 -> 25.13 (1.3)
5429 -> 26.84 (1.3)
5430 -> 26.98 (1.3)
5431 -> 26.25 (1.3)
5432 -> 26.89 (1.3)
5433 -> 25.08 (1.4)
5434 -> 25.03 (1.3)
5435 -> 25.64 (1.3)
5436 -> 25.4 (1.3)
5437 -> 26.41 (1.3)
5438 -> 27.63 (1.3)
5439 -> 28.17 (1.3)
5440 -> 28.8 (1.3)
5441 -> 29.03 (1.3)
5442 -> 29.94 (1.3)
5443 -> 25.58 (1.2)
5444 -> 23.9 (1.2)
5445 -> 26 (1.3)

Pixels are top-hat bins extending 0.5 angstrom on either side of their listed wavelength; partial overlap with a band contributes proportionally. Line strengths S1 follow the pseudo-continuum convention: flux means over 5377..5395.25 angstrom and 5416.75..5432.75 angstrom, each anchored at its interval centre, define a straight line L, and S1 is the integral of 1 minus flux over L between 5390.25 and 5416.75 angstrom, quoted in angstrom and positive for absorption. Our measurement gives 1.1 angstrom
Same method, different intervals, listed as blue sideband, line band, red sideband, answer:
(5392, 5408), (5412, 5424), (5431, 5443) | -0.34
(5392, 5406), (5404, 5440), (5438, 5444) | 0.01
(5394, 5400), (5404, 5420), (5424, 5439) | -0.66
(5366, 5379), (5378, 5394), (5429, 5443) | -0.37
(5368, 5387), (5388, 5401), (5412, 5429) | 0.72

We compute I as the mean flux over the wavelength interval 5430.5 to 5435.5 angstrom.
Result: 25.8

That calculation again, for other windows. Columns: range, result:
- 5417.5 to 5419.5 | 27.2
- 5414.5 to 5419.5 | 26.7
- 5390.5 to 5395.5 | 26.3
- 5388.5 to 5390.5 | 25.7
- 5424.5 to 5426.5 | 27.4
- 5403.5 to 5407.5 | 26.5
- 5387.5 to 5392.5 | 26.9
